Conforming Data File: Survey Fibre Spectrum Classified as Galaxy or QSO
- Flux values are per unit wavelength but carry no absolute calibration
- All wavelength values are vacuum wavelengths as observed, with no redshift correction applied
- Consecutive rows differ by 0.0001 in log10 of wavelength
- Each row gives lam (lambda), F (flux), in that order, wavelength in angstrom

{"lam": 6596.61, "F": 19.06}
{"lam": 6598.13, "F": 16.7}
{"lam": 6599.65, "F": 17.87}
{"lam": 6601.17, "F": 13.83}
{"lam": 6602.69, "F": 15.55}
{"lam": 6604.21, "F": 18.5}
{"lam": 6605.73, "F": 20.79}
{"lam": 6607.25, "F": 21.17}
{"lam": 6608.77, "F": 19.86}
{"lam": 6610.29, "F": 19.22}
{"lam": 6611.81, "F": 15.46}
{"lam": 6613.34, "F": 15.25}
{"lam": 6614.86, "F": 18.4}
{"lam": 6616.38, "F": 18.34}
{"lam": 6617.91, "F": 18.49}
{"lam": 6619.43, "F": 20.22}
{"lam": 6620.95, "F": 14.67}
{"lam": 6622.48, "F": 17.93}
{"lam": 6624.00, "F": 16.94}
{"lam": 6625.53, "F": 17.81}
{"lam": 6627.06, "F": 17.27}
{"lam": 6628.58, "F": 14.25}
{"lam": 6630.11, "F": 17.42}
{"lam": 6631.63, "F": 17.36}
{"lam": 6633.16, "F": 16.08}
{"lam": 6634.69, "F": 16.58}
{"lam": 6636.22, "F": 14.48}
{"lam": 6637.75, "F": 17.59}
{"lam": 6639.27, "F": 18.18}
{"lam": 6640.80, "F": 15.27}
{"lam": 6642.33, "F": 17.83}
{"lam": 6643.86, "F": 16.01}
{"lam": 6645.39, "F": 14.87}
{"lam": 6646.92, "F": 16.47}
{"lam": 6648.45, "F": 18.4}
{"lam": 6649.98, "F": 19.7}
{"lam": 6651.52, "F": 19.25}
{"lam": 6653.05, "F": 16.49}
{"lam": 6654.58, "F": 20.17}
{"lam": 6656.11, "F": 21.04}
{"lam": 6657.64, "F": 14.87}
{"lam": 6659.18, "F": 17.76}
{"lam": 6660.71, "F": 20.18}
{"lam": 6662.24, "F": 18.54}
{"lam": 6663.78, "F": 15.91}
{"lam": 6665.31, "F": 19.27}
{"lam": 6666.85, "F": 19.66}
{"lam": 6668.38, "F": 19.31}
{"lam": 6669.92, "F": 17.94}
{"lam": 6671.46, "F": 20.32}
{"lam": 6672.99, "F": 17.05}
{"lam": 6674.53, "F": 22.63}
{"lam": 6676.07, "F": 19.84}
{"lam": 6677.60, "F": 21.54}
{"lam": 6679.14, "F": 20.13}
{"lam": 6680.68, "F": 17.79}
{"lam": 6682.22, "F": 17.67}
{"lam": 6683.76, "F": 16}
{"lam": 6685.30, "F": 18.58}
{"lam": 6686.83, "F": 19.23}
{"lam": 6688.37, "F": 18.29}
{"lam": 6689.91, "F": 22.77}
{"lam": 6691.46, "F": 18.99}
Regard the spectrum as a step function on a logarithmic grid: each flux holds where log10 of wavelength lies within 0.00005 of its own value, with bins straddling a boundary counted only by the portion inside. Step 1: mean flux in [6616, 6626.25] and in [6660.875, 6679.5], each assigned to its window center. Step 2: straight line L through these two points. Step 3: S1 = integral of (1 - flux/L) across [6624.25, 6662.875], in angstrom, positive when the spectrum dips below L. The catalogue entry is 2.4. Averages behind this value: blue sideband 17.7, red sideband 19.4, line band 17.3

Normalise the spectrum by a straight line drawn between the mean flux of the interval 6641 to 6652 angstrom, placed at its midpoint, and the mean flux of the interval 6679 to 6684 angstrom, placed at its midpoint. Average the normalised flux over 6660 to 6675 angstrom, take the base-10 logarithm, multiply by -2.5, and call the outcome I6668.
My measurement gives -0.082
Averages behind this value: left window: 17.3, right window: 17.8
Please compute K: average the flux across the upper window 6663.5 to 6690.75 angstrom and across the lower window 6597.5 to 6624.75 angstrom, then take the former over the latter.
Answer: 1.1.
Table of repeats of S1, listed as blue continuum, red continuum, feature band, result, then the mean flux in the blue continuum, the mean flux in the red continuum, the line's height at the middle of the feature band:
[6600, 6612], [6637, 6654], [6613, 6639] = 1.0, 18.2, 17.3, 17.7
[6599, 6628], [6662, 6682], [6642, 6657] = 0.5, 17.7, 19.2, 18.6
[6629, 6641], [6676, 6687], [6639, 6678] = -1.4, 16.6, 18.8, 17.7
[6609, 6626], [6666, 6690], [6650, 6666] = 0.2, 17.6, 19.2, 18.7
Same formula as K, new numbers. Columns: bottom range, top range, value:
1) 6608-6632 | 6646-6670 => 1.06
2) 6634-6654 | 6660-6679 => 1.14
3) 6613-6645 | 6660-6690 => 1.12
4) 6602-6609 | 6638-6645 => 0.88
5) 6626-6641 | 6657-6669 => 1.10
